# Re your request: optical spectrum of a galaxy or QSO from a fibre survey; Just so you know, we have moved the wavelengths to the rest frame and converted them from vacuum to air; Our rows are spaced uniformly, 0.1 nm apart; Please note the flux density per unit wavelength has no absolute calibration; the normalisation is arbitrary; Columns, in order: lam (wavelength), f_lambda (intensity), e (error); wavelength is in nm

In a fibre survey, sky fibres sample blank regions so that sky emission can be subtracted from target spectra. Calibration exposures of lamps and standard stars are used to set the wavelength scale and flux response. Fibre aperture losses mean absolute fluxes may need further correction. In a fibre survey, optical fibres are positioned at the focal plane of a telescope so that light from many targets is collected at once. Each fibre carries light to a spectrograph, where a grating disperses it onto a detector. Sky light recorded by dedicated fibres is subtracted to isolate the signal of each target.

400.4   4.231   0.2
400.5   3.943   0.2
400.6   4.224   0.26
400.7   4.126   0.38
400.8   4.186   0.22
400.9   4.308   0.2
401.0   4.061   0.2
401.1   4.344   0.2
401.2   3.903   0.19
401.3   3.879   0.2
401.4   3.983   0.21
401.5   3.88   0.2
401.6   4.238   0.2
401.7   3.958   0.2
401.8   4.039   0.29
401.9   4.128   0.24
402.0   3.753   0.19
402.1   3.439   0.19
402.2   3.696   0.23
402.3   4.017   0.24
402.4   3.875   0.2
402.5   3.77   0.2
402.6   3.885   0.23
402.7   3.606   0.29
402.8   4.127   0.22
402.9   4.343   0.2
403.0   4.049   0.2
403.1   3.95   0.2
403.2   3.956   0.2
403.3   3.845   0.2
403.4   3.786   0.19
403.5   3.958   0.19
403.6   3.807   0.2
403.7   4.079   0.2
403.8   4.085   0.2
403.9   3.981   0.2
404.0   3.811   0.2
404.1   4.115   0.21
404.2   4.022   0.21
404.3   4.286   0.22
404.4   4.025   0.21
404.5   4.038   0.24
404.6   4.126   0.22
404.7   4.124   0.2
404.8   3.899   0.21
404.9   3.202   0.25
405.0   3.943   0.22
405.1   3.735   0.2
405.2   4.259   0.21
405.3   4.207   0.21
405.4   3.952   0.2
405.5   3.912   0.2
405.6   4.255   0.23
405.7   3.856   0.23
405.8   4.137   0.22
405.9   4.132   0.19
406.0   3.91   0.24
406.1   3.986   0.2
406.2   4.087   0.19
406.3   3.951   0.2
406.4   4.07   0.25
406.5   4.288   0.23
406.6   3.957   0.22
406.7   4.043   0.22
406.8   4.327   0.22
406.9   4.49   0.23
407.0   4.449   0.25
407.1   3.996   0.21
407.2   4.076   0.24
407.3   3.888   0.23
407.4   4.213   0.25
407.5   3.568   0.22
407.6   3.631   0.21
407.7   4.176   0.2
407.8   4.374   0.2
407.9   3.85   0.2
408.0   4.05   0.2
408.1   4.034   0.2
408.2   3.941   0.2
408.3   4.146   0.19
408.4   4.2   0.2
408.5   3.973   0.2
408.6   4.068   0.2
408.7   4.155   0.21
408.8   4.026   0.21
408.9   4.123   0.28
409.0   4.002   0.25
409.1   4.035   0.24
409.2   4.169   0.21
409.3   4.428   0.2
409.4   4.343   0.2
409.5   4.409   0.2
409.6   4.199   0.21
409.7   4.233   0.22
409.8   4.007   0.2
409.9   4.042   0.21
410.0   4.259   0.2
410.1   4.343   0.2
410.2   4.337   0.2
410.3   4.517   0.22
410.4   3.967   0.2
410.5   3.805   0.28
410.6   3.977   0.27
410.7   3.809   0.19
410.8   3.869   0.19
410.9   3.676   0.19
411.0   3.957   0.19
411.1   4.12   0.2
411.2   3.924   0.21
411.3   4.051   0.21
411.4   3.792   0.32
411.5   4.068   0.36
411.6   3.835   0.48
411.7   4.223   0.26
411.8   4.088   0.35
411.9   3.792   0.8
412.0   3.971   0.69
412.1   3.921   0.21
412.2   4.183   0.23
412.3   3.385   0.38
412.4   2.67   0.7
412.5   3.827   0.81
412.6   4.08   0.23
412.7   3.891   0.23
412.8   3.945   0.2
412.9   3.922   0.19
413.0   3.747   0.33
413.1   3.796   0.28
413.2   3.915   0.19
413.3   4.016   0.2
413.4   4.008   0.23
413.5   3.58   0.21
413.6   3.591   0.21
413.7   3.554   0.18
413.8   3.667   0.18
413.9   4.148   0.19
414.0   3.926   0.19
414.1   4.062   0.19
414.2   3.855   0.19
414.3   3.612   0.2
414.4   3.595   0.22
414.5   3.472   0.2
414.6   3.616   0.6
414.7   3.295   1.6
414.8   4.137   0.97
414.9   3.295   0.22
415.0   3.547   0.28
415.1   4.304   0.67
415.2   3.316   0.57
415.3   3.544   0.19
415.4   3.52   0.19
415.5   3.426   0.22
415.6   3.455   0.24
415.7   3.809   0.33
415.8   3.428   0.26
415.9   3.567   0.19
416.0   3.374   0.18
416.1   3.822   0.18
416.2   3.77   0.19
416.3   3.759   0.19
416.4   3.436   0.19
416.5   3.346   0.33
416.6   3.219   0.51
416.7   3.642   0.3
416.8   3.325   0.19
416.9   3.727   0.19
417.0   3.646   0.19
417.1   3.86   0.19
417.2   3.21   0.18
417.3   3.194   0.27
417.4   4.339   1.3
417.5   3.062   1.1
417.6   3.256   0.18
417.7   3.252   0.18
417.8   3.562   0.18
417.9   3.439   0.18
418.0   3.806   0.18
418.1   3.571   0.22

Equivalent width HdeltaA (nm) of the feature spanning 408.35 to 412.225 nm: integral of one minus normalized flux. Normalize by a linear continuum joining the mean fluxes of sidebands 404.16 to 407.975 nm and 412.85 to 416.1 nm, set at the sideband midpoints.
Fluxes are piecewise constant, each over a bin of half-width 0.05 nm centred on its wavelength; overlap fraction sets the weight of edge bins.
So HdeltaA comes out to -0.21 nm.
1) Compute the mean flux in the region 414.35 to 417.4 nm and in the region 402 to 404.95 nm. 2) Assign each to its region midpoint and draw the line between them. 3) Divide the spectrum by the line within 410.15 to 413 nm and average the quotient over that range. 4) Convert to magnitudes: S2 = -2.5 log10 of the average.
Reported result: -0.063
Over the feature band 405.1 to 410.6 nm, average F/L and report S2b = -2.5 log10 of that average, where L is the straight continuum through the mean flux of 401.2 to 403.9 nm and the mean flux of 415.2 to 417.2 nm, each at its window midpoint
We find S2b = -0.089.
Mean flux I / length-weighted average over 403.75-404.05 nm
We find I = 3.96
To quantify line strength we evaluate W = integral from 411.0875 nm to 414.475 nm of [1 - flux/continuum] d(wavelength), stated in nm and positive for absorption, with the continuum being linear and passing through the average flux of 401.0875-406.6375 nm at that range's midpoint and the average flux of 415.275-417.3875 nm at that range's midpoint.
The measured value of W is -0.16 nm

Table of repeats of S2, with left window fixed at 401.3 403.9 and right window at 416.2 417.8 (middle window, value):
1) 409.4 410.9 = -0.12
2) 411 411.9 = -0.09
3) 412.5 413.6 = -0.07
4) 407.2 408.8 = -0.07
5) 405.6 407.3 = -0.08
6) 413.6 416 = -0.03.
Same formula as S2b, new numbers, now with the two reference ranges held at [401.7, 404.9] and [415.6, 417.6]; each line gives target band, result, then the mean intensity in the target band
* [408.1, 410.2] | -0.11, 4.16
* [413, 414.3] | -0.06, 3.83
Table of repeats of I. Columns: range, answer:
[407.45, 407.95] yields 3.92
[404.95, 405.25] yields 3.98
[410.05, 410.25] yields 4.34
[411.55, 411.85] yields 4.05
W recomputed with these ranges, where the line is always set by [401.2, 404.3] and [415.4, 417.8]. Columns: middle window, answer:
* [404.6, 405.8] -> -0.028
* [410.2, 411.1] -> -0.068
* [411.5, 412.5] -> -0.039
